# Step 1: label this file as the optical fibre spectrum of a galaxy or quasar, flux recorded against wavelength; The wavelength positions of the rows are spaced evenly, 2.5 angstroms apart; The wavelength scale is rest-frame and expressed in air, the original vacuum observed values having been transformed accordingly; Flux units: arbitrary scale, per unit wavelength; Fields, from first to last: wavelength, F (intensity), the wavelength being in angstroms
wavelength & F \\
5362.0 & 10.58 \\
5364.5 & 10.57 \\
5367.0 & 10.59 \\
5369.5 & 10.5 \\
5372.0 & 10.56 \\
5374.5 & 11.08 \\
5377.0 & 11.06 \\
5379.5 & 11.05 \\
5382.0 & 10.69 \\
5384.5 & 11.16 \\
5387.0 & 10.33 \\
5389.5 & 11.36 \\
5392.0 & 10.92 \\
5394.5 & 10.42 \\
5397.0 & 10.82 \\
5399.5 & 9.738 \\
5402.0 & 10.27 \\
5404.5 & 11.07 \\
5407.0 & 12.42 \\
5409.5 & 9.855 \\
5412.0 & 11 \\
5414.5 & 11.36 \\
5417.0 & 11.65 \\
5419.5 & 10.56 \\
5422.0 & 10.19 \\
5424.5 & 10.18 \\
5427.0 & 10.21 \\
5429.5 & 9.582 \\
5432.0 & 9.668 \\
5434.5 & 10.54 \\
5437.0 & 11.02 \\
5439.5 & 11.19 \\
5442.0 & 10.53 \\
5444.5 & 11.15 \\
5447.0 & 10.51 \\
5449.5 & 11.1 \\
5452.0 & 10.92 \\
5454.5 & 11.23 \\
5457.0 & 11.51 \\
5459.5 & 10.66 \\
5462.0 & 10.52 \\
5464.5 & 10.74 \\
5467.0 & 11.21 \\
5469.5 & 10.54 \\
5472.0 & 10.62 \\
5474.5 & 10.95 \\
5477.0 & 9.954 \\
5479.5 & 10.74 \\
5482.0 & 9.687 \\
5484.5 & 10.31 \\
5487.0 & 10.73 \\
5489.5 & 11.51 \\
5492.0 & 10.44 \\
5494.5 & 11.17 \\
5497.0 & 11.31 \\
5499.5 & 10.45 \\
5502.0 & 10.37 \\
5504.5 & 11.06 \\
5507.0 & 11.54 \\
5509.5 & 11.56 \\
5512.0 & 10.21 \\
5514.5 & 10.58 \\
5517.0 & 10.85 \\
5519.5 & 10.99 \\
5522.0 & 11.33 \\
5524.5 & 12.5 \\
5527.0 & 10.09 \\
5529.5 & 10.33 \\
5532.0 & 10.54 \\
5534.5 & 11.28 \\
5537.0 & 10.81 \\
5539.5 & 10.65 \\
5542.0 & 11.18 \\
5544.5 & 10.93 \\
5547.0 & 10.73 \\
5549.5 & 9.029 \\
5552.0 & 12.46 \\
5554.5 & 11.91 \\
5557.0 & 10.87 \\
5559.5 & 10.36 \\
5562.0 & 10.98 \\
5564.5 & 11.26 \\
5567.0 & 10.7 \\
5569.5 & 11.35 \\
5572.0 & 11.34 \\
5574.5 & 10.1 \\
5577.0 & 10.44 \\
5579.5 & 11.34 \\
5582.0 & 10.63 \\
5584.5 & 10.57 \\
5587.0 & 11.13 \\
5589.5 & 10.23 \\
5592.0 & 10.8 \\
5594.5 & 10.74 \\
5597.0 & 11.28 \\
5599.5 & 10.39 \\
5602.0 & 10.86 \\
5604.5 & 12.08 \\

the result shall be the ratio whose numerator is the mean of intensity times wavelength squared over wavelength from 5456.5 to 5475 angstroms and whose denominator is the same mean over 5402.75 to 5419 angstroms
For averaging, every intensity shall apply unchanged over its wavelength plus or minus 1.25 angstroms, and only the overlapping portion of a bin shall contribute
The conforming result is 0.99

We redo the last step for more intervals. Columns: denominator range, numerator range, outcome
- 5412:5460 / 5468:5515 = 1.02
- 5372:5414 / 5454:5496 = 1.02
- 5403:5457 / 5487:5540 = 1.05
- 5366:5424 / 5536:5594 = 1.07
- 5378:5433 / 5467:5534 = 1.05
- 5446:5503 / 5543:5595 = 1.05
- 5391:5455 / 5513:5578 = 1.07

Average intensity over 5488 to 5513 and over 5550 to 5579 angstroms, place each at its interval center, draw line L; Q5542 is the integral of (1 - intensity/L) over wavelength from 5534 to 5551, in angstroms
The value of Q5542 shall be 0.5 angstroms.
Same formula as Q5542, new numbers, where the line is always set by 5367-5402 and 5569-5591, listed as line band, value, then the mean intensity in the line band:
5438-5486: 0.0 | 10.7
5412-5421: -0.3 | 11.1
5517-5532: -0.3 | 11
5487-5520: -0.5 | 10.9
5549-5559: -0.4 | 11.2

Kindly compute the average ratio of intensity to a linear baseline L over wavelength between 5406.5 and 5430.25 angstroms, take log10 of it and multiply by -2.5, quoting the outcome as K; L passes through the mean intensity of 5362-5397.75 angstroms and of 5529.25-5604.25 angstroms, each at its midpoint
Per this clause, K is 0.01 mag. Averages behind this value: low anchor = 10.8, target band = 10.7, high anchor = 10.9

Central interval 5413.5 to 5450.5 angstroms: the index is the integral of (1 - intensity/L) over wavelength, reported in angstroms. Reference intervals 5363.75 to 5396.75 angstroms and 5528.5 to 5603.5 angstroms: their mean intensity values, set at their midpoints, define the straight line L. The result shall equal 0.65 angstroms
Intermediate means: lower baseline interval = 10.8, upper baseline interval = 10.8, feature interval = 10.6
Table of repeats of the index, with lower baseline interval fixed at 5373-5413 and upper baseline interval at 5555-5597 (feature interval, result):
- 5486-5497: -0.2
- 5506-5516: -0.1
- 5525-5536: 0.1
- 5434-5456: -0.2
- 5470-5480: 0.3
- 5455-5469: -0.1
